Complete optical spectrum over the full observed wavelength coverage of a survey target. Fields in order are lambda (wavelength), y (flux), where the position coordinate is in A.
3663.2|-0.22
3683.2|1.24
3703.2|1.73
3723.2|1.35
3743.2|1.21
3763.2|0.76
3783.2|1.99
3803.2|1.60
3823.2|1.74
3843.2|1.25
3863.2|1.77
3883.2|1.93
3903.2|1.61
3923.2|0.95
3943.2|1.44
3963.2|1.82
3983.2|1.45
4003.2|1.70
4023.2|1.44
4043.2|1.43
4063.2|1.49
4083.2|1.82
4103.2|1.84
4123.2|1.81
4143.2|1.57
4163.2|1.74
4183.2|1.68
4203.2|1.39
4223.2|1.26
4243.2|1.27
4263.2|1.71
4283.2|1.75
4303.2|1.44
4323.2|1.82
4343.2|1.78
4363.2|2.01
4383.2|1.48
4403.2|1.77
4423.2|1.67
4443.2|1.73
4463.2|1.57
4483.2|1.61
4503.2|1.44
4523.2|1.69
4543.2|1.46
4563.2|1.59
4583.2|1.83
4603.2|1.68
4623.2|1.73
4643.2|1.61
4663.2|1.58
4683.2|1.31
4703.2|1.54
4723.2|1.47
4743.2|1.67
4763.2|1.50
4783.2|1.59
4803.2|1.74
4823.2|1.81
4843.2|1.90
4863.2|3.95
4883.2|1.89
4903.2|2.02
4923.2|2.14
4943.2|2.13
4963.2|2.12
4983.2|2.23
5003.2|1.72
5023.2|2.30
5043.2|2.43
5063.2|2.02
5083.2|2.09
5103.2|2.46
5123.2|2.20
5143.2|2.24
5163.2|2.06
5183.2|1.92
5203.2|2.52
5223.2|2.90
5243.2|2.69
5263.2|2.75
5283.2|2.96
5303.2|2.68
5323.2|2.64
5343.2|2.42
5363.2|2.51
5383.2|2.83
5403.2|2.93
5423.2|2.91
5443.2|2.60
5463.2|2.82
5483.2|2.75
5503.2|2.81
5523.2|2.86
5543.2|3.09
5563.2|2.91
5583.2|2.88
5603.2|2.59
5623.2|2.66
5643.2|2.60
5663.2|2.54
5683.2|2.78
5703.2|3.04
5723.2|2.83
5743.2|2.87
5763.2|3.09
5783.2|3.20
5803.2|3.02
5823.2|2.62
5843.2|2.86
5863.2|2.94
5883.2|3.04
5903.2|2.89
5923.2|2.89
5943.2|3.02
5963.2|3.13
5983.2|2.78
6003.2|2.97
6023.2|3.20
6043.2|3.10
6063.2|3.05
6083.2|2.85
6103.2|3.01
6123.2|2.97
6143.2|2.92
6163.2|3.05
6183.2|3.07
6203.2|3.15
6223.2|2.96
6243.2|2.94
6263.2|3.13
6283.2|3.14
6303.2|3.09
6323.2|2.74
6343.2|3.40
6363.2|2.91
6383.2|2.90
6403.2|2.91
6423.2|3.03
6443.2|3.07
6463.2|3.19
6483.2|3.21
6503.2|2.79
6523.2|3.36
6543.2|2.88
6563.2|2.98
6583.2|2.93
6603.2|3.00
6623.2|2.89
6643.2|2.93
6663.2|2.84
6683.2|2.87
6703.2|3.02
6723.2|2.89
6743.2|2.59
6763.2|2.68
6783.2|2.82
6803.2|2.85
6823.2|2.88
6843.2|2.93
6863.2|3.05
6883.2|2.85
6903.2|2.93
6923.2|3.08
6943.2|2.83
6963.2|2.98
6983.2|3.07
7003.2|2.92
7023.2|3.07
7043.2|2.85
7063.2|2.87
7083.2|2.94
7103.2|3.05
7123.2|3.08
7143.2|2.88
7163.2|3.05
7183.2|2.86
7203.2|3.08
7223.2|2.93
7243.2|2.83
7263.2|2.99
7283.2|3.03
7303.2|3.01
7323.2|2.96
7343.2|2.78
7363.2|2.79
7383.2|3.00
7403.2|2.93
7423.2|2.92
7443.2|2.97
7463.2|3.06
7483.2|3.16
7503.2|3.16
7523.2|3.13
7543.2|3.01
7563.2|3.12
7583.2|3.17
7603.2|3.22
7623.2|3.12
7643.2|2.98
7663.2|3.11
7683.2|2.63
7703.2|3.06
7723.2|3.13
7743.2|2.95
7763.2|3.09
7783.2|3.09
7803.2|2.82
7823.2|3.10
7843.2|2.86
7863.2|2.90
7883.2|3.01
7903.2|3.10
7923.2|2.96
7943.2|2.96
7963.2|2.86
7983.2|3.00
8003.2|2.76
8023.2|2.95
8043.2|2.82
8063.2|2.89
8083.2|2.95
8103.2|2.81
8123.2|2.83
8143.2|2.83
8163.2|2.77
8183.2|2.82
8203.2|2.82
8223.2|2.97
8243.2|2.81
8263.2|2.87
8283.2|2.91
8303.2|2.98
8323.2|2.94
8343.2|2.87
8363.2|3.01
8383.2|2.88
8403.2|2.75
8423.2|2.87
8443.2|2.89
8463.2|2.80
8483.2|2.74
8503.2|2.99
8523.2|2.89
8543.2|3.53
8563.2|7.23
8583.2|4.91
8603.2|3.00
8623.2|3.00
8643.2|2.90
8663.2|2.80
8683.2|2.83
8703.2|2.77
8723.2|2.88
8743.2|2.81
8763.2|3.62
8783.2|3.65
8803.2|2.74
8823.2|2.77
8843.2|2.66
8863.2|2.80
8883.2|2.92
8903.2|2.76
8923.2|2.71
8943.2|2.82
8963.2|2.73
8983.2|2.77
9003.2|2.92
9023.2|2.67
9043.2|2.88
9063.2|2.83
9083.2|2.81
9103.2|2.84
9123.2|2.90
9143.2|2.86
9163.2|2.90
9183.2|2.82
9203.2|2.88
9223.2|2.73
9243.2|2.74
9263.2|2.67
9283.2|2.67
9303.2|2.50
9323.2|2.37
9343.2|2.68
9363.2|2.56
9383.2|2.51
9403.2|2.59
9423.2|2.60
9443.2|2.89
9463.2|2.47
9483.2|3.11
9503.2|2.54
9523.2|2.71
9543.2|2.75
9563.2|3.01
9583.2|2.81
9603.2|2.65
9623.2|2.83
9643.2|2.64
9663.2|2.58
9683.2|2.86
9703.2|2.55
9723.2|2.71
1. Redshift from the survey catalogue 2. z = 0.304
